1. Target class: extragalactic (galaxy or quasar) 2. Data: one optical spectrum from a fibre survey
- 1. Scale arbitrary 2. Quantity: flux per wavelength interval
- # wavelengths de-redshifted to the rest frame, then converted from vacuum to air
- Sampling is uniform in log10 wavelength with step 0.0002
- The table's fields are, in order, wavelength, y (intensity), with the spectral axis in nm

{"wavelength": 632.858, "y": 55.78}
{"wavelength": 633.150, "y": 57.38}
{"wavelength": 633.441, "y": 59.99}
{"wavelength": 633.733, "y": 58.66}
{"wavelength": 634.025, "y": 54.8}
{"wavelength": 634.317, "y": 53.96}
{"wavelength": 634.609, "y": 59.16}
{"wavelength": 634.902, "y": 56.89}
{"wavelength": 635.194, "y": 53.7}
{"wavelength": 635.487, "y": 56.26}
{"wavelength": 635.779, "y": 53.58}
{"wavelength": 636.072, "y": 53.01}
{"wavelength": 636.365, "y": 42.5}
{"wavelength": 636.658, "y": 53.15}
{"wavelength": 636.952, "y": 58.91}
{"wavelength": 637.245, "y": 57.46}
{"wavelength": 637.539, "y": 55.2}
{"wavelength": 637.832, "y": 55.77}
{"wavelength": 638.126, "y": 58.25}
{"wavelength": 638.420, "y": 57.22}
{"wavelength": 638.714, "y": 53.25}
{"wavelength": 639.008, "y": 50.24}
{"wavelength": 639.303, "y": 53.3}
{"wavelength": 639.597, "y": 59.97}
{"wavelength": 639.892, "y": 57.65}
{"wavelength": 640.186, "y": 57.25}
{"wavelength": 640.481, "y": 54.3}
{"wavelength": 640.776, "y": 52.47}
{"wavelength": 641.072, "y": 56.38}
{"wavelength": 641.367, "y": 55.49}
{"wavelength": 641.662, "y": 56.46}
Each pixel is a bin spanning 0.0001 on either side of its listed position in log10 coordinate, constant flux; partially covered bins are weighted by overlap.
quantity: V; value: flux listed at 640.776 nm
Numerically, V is 52.47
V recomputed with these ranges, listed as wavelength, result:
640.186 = 57.25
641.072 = 56.38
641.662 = 56.46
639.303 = 53.3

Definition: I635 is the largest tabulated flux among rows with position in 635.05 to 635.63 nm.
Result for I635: 56.26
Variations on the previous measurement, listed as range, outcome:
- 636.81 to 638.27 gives 58.91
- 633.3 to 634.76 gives 59.99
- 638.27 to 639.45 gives 57.22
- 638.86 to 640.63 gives 59.97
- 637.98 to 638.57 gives 58.25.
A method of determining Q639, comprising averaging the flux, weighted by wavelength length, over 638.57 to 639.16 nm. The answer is 51.7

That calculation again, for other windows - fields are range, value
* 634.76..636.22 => 54.7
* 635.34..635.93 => 54.9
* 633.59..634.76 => 56.6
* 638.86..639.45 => 51.8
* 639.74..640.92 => 55.5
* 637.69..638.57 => 57.1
